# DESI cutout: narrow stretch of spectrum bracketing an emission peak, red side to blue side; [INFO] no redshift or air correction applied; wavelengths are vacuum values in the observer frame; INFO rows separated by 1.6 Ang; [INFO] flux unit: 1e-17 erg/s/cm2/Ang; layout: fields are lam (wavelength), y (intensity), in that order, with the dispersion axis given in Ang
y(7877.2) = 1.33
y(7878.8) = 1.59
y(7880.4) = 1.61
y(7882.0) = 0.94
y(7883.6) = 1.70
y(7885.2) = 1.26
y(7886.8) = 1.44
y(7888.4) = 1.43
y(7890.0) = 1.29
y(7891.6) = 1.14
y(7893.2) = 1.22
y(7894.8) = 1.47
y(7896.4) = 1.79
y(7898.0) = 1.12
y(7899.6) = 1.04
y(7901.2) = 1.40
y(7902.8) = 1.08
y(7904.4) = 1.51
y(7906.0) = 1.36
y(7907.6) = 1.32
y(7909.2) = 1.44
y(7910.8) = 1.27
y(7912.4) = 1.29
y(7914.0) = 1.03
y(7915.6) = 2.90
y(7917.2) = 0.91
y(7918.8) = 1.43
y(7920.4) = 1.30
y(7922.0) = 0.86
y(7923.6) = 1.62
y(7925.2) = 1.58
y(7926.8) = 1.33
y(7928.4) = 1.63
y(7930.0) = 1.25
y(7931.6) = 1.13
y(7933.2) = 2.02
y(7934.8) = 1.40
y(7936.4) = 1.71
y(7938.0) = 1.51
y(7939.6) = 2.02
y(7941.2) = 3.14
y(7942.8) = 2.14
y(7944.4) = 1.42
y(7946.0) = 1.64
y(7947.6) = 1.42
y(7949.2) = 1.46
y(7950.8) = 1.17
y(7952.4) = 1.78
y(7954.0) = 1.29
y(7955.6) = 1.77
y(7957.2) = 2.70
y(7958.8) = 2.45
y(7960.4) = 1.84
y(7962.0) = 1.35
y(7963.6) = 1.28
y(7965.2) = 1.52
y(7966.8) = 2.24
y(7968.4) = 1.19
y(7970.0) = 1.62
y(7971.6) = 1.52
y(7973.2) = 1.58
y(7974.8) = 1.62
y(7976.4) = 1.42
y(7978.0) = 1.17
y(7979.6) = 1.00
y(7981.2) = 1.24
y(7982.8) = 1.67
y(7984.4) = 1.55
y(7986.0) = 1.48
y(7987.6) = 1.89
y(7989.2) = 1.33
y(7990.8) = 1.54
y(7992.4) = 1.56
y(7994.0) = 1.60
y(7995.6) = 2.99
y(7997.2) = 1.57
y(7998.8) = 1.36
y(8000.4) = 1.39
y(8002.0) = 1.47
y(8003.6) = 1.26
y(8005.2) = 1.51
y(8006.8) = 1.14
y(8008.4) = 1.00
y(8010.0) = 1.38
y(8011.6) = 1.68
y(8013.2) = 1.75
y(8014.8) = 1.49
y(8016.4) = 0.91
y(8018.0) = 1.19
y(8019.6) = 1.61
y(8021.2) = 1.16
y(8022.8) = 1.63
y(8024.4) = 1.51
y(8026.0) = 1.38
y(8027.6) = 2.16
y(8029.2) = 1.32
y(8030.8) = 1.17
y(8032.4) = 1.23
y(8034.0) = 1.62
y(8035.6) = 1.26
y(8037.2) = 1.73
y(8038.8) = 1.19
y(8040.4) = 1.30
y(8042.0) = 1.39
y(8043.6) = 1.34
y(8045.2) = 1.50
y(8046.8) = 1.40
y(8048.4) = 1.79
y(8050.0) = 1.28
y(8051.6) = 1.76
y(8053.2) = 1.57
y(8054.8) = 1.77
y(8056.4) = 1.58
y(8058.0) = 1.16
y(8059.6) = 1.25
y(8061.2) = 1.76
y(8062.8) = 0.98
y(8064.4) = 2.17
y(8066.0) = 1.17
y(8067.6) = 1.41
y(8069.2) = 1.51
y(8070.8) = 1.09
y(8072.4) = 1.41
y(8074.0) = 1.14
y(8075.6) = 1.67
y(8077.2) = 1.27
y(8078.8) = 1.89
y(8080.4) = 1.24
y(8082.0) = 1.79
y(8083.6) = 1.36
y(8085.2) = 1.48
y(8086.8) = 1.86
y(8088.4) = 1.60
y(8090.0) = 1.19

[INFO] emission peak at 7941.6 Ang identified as [S II]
